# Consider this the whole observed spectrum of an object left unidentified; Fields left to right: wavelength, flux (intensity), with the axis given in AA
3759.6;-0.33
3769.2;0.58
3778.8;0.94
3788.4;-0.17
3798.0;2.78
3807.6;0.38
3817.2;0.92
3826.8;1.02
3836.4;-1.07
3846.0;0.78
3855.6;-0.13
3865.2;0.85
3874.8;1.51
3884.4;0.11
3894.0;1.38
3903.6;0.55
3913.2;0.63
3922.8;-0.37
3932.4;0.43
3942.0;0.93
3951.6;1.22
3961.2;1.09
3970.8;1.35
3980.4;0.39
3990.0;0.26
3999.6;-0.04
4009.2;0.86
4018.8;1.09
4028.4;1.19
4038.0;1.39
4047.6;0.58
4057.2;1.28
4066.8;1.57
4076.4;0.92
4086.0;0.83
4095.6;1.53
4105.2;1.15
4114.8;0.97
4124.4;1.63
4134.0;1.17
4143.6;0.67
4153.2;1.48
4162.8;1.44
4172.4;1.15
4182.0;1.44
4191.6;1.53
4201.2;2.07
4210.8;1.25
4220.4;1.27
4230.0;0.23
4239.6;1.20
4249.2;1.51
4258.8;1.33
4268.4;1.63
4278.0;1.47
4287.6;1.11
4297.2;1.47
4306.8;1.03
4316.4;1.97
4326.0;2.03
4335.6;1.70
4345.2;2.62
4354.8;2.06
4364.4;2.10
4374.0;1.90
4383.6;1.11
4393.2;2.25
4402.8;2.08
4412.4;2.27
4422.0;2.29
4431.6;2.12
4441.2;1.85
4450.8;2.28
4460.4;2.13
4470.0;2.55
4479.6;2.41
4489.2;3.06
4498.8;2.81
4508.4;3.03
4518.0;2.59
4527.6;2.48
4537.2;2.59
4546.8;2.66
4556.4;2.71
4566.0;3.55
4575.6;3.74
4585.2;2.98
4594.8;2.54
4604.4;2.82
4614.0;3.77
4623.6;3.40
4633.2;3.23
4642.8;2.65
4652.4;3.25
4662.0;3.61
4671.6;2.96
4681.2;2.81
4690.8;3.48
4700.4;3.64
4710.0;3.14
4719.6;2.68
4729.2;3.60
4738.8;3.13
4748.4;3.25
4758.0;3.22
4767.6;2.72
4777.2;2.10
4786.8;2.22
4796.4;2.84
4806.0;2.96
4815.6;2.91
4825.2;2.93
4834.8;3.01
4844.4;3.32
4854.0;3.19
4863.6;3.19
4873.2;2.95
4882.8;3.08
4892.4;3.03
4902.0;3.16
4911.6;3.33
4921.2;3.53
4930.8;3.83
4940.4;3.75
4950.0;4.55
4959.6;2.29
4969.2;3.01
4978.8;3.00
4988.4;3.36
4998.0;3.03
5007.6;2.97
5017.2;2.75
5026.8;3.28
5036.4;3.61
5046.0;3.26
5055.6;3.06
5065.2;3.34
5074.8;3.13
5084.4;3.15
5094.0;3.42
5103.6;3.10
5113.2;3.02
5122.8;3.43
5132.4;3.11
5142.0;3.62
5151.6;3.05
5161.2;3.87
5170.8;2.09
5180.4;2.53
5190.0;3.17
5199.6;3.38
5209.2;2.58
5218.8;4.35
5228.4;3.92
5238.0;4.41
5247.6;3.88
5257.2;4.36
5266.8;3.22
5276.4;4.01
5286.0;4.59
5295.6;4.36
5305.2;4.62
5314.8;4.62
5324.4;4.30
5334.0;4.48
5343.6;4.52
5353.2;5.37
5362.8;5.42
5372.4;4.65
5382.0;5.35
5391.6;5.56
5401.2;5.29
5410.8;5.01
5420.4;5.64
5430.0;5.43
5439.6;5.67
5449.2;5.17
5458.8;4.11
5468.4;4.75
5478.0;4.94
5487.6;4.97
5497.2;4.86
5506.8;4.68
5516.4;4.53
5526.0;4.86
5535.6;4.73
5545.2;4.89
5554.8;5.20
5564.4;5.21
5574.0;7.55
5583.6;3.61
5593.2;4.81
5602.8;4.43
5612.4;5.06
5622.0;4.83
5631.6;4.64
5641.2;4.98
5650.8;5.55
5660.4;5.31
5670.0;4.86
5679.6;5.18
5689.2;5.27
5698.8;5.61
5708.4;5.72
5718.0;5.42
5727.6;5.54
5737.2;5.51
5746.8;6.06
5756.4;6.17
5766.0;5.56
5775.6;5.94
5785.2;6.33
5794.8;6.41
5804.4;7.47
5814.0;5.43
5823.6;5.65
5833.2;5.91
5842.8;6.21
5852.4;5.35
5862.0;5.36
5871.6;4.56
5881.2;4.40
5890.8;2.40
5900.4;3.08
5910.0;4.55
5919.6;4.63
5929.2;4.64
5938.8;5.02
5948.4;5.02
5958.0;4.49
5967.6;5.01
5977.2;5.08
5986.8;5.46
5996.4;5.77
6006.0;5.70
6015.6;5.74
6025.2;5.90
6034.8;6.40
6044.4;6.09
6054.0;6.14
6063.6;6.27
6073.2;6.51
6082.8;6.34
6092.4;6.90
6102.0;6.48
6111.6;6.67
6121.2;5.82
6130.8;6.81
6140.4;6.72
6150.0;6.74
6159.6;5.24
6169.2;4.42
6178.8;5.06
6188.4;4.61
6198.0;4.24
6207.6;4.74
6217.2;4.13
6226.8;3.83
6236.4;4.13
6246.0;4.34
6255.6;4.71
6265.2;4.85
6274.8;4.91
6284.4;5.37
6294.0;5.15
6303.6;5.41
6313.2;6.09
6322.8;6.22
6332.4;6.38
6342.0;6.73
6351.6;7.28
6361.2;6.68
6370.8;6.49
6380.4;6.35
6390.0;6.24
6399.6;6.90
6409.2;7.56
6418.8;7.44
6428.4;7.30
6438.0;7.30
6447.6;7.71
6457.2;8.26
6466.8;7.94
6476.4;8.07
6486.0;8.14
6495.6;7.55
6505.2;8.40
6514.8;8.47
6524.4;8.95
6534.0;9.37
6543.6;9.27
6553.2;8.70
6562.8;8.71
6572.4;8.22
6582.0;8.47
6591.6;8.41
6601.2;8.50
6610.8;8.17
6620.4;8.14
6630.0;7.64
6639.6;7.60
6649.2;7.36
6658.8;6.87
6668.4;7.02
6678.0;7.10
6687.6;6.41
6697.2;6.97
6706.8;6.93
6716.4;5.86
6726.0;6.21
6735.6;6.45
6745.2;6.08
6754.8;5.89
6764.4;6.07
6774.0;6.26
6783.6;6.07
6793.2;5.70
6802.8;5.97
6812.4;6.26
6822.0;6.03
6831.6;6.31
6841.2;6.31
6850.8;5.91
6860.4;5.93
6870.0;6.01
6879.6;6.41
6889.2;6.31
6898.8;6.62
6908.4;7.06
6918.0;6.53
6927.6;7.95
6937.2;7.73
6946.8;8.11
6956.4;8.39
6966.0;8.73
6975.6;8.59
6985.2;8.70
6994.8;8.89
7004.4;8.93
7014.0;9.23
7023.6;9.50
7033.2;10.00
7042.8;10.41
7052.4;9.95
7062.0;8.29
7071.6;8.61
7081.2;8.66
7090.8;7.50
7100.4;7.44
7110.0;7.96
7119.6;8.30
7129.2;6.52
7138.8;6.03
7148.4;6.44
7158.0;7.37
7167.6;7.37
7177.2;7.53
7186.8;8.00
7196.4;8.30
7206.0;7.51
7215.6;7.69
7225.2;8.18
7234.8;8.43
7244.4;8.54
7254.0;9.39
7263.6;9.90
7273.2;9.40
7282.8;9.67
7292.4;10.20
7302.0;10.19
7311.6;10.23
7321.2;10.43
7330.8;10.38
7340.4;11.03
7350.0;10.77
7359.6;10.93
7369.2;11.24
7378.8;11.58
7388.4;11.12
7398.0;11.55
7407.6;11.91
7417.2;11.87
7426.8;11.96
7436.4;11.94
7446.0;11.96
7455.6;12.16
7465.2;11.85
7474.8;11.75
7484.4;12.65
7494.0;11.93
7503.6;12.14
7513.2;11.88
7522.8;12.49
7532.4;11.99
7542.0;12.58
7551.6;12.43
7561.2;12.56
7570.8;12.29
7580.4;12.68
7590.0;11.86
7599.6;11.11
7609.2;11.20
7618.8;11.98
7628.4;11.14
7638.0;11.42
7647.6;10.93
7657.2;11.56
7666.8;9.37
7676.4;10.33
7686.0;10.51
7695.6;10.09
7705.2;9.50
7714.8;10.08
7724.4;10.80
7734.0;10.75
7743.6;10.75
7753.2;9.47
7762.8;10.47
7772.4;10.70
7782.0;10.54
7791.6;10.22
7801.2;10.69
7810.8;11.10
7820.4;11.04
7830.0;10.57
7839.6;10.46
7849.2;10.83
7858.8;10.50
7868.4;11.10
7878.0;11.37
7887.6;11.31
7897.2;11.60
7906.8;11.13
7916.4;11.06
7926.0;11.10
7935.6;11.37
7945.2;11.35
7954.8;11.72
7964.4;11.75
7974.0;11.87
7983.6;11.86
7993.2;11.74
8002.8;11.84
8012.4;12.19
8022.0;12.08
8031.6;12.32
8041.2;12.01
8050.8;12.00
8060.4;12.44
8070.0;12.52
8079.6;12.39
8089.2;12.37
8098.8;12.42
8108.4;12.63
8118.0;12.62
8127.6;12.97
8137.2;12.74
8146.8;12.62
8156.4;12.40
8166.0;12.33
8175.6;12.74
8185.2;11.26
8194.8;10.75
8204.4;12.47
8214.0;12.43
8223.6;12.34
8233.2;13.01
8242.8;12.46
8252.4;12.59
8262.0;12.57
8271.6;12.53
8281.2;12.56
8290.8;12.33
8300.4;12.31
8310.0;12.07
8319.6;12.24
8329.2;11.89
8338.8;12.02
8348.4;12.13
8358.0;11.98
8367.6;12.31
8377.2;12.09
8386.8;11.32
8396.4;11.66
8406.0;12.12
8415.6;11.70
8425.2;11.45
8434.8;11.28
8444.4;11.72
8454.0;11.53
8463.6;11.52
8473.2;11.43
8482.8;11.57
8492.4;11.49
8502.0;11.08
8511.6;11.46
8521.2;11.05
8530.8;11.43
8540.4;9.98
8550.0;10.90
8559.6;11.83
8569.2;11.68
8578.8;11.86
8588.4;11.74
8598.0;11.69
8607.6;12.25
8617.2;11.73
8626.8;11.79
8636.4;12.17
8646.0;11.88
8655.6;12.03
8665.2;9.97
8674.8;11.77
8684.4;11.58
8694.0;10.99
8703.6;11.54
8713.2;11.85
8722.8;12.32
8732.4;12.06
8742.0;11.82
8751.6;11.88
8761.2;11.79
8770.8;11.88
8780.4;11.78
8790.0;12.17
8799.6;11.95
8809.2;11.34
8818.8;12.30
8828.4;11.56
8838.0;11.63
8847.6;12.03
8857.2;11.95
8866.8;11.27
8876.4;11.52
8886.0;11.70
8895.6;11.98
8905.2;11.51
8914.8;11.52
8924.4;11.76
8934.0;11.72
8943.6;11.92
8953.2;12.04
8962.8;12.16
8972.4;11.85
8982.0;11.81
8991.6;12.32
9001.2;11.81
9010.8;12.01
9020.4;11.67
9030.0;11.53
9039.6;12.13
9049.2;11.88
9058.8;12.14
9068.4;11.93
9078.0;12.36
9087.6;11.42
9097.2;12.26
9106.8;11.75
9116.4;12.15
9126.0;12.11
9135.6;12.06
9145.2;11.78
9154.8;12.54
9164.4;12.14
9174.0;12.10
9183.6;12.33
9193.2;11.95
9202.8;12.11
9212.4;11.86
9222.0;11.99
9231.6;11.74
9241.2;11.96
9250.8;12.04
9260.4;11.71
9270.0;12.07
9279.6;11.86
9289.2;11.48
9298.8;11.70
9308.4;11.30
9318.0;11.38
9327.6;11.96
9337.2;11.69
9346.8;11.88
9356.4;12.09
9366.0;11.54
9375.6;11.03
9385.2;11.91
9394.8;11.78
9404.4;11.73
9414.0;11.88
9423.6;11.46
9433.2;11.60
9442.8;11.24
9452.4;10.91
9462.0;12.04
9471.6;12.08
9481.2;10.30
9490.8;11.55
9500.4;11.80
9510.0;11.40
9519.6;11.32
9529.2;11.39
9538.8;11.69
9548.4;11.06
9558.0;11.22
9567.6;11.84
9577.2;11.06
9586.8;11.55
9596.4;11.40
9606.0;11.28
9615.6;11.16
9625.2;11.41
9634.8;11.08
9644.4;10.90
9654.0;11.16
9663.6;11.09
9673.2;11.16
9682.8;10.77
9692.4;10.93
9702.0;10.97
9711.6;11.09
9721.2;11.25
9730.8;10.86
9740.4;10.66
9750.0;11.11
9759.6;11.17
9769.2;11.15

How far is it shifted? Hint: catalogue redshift 0.000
